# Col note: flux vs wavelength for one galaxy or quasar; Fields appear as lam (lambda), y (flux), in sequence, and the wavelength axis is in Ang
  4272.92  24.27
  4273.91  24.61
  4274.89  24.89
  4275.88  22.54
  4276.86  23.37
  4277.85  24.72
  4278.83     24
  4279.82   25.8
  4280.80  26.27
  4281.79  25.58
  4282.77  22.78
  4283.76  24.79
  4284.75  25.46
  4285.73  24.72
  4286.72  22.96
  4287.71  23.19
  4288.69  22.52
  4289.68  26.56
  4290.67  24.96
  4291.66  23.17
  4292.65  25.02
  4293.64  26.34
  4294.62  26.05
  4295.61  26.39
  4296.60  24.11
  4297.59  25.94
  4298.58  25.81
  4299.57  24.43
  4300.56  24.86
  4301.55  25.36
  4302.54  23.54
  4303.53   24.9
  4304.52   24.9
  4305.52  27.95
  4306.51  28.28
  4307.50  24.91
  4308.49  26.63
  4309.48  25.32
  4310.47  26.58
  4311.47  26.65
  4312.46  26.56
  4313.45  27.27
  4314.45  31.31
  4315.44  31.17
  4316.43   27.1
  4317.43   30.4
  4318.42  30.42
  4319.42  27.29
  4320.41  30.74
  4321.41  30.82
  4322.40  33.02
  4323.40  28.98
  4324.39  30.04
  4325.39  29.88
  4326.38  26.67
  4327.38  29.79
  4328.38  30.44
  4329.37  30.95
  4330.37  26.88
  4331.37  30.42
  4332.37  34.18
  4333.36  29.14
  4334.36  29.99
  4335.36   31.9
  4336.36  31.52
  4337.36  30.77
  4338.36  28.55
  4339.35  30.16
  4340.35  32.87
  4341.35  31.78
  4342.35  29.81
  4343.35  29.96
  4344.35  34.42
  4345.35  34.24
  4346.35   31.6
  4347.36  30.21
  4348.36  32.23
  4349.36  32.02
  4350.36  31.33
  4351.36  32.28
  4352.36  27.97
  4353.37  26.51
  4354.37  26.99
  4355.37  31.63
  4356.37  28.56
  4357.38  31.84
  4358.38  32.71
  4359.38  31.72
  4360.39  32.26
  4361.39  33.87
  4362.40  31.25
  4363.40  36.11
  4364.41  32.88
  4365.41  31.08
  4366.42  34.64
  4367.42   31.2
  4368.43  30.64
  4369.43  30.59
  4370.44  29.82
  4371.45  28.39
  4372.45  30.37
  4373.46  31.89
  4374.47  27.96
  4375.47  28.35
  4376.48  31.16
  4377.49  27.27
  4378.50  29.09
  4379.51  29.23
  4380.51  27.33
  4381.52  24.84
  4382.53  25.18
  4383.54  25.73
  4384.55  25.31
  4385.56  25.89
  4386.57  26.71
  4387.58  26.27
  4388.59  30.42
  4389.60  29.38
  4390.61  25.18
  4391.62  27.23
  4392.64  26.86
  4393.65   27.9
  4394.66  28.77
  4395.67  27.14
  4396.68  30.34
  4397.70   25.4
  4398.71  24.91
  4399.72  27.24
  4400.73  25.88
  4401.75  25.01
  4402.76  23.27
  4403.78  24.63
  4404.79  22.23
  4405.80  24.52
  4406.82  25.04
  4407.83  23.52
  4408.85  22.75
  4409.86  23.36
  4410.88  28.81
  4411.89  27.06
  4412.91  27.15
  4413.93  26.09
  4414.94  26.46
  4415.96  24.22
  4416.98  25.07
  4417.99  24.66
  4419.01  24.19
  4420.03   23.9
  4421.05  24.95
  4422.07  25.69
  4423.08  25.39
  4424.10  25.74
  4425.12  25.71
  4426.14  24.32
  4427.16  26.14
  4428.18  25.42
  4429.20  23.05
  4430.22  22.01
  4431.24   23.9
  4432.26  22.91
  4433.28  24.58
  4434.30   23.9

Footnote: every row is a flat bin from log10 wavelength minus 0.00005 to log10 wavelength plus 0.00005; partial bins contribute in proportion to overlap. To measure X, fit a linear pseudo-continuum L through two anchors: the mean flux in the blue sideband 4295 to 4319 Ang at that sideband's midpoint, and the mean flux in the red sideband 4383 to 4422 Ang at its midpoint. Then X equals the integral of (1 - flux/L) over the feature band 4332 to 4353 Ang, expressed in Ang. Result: -3.9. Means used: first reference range 26.7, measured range 31.2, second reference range 25.9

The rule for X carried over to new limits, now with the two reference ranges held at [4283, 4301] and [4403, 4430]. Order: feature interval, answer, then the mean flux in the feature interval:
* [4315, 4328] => -2.5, 29.7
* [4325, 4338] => -2.8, 30.2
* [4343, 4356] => -3.1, 30.9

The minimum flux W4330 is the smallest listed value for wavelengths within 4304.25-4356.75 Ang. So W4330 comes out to 24.9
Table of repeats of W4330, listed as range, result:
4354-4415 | 22.23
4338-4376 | 26.51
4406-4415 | 22.75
